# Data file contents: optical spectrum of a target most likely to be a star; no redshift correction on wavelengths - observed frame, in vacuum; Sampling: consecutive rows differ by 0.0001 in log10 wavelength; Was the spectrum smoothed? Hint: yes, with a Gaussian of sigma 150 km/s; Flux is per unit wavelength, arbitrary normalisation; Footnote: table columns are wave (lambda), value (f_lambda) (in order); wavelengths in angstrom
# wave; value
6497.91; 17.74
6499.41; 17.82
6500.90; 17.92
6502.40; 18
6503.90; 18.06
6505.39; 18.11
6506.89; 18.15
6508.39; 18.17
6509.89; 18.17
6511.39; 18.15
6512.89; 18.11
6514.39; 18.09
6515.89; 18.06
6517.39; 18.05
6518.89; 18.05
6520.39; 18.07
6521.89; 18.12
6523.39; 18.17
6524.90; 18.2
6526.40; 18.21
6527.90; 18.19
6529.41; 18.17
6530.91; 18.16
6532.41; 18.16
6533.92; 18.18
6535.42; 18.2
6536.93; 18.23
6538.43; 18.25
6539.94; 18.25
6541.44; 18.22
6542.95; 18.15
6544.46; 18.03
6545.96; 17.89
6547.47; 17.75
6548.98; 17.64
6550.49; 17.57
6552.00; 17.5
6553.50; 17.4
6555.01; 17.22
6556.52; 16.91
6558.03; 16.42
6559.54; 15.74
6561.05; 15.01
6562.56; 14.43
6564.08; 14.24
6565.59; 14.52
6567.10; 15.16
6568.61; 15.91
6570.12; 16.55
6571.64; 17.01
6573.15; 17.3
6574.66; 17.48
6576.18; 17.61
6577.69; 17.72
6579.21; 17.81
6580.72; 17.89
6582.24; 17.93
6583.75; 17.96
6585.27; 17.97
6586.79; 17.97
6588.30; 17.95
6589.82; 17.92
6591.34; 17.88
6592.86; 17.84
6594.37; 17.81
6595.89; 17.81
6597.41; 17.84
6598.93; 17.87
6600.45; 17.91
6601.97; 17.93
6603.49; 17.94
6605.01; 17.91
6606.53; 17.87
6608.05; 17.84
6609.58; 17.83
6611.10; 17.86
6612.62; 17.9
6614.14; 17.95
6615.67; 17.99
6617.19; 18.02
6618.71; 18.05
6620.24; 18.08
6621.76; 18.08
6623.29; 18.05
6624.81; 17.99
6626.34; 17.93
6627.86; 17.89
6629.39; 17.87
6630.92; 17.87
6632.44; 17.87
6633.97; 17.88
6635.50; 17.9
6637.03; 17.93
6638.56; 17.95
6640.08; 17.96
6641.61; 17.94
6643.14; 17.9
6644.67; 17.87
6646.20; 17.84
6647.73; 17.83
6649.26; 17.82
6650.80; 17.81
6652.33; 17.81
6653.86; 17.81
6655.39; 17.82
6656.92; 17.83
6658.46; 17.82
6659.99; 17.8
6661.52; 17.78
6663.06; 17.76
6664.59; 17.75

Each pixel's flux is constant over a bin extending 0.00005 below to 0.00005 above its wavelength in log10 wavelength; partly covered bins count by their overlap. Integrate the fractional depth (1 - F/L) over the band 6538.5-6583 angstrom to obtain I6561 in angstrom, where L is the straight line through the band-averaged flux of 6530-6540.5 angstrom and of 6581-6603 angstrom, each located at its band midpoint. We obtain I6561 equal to 2.7 angstrom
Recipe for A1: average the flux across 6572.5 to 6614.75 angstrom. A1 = 17.8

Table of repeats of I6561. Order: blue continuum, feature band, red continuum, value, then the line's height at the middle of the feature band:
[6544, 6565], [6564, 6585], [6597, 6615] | 0.3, 17.1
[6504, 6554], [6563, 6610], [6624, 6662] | 1.6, 18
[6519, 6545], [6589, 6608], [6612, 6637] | 0.1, 18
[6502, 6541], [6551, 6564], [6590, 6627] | 1.3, 18.1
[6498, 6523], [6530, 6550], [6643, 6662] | -0.1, 18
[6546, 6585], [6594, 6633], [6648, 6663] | -1.3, 17.3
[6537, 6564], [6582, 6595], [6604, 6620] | -0.2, 17.6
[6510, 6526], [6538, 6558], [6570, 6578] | 0.0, 17.7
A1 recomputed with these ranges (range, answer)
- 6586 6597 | 17.9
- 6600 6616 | 17.9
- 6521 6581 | 17.3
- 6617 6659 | 17.9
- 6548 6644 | 17.5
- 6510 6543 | 18.2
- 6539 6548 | 18.1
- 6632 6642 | 17.9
